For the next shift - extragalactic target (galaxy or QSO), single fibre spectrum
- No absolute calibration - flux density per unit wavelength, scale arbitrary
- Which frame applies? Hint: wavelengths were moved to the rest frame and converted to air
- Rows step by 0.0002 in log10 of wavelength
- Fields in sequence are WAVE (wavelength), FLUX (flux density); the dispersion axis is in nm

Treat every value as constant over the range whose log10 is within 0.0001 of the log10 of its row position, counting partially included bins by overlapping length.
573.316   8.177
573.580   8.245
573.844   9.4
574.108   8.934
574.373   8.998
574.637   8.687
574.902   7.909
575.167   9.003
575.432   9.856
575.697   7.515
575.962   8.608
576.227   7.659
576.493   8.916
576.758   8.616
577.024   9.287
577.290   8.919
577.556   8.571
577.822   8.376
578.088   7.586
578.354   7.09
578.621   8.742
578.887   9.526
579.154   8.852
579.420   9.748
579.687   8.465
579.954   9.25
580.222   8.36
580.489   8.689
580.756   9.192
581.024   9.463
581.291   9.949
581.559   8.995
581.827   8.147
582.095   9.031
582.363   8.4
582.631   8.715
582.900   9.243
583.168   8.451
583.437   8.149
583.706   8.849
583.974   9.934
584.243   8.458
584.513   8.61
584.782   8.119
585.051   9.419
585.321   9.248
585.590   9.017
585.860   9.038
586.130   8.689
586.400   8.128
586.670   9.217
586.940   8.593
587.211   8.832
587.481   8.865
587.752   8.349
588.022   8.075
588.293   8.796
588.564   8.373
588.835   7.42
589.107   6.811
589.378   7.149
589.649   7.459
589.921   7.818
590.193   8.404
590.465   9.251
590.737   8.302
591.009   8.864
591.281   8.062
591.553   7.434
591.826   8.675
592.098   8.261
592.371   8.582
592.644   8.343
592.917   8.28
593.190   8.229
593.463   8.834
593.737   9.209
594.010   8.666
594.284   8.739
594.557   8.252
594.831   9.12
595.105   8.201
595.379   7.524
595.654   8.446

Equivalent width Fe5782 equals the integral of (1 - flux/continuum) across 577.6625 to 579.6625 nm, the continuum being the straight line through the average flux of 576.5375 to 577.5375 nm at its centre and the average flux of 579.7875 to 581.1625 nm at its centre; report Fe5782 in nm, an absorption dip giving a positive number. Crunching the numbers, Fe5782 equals 0.09 nm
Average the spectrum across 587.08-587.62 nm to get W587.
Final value 8.85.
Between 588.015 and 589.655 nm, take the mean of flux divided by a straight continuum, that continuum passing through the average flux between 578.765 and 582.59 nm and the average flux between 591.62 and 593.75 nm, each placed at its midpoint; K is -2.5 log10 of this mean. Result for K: 0.12 mag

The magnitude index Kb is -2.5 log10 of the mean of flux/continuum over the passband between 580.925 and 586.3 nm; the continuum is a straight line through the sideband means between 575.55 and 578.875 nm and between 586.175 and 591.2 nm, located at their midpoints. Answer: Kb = -0.072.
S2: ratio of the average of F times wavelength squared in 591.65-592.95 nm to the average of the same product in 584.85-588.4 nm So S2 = 0.98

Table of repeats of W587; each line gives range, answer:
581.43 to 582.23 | 8.72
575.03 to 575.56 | 9.41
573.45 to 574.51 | 8.9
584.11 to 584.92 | 8.4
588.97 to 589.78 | 7.14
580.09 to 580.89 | 8.75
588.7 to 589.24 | 7.11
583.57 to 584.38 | 9.07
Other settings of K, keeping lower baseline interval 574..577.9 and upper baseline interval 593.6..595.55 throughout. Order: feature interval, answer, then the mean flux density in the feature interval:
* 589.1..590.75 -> 0.082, 7.94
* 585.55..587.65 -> -0.024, 8.78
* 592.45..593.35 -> 0.028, 8.32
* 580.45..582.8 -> -0.043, 8.97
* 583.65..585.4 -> -0.043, 8.94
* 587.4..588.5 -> 0.010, 8.5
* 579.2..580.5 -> -0.036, 8.92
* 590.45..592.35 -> 0.024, 8.37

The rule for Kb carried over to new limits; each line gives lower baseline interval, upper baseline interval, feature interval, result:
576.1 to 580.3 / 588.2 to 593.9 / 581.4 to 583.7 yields -0.02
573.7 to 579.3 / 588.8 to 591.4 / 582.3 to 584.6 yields -0.06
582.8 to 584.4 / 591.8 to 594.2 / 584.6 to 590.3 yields 0.04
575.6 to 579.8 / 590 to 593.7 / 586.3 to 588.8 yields -0.01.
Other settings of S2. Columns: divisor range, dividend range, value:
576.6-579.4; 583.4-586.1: 1.06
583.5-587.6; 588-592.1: 0.93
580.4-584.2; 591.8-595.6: 0.99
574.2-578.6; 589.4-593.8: 1.03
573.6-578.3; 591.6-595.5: 1.05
